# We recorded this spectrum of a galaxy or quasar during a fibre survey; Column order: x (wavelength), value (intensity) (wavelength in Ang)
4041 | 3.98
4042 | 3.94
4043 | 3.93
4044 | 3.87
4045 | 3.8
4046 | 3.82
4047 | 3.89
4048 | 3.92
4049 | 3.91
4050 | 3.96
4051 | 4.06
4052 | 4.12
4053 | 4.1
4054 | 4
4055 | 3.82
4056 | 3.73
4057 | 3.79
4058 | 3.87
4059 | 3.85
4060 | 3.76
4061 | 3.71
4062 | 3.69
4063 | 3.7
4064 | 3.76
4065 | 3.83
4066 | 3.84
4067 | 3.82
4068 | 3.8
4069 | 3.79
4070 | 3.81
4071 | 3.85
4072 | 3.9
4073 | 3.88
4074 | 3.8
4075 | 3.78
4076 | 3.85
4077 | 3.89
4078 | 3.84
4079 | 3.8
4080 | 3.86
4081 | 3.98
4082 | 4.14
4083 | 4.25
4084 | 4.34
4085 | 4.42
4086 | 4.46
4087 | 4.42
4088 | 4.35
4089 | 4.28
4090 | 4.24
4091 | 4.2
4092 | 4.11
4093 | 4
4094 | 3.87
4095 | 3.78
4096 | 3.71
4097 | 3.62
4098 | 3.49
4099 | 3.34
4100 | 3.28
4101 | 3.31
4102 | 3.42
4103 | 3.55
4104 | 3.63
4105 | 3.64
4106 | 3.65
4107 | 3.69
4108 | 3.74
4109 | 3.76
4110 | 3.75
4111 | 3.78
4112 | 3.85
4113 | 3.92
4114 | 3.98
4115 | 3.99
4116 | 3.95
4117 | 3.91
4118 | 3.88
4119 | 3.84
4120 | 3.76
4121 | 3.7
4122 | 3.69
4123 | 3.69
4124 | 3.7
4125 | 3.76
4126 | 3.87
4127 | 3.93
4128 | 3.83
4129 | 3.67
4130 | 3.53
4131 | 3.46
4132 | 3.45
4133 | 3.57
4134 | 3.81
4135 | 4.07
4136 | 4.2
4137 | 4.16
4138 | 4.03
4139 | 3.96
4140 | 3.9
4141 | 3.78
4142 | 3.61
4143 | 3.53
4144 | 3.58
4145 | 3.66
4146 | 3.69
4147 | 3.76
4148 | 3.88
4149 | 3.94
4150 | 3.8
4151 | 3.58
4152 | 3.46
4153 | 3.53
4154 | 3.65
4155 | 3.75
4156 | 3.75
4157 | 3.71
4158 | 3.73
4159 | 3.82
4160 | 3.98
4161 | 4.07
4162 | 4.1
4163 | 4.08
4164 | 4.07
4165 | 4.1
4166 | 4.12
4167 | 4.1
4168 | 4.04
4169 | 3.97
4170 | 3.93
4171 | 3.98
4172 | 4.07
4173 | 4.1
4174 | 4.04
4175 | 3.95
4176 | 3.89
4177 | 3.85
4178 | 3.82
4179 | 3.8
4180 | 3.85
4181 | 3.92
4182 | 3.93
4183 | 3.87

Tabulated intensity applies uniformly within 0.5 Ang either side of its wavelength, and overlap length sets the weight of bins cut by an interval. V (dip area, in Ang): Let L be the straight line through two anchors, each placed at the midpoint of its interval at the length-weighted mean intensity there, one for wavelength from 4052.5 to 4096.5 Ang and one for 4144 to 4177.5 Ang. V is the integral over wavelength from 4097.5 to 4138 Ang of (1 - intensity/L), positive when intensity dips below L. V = 1.9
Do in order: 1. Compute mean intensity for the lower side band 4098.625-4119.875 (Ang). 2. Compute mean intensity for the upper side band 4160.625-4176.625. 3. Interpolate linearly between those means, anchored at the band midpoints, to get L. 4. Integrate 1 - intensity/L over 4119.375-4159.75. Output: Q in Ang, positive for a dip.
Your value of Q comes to 1.3 Ang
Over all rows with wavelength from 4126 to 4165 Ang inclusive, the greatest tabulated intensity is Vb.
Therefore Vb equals 4.2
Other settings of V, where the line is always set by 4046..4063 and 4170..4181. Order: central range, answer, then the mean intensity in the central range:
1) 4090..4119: 1.1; 3.75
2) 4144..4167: 0.6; 3.83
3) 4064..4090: -0.7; 4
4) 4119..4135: 0.8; 3.71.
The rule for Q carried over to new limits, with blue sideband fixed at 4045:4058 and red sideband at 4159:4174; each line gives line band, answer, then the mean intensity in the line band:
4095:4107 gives 1.33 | 3.53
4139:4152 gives 0.96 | 3.72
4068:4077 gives 0.25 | 3.83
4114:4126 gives 0.53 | 3.82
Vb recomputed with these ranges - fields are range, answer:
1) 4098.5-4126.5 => 3.99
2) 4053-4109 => 4.46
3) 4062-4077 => 3.9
